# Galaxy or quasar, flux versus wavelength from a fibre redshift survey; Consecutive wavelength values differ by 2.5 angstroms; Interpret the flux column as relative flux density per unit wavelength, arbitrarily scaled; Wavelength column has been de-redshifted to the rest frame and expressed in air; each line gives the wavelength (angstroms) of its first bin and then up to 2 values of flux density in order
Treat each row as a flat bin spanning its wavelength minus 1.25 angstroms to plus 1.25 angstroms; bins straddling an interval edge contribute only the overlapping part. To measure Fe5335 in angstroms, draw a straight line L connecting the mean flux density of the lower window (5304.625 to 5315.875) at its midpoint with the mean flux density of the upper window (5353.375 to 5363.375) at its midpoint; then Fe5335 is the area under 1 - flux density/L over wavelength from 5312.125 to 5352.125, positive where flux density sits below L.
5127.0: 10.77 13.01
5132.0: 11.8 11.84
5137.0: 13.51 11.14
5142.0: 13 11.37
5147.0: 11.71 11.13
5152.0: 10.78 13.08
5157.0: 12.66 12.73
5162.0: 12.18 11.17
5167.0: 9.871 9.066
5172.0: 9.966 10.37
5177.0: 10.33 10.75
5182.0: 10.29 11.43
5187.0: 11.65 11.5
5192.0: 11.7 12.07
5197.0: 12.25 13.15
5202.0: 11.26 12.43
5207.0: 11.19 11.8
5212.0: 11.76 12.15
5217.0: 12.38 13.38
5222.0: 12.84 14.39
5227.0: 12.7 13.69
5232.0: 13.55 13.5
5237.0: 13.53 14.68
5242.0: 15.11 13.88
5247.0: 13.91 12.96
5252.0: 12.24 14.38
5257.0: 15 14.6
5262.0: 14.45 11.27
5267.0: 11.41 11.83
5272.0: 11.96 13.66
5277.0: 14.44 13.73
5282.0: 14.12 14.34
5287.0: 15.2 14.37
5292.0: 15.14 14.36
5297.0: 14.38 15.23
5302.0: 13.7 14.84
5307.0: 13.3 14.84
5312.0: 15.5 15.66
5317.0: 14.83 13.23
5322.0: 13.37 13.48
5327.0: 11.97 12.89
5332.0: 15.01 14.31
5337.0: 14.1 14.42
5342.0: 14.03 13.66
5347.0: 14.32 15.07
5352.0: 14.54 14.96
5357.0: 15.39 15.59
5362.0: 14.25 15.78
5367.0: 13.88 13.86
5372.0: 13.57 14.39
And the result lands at 2.3 angstroms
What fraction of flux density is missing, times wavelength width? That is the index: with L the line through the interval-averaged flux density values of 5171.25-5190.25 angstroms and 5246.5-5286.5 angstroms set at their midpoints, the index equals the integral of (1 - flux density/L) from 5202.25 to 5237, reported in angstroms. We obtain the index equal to -2.16 angstroms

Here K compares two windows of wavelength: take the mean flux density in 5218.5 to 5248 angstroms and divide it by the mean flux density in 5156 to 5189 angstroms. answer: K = 1.3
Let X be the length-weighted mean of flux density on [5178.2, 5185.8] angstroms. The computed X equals 10.8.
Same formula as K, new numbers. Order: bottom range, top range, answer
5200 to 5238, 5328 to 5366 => 1.14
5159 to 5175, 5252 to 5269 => 1.25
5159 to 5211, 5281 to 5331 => 1.26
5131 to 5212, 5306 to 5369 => 1.24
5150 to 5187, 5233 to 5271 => 1.22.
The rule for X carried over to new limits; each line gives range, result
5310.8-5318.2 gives 15.3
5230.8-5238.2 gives 13.5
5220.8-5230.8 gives 13.4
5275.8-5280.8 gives 14.1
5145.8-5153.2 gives 11.2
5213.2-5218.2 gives 12.3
